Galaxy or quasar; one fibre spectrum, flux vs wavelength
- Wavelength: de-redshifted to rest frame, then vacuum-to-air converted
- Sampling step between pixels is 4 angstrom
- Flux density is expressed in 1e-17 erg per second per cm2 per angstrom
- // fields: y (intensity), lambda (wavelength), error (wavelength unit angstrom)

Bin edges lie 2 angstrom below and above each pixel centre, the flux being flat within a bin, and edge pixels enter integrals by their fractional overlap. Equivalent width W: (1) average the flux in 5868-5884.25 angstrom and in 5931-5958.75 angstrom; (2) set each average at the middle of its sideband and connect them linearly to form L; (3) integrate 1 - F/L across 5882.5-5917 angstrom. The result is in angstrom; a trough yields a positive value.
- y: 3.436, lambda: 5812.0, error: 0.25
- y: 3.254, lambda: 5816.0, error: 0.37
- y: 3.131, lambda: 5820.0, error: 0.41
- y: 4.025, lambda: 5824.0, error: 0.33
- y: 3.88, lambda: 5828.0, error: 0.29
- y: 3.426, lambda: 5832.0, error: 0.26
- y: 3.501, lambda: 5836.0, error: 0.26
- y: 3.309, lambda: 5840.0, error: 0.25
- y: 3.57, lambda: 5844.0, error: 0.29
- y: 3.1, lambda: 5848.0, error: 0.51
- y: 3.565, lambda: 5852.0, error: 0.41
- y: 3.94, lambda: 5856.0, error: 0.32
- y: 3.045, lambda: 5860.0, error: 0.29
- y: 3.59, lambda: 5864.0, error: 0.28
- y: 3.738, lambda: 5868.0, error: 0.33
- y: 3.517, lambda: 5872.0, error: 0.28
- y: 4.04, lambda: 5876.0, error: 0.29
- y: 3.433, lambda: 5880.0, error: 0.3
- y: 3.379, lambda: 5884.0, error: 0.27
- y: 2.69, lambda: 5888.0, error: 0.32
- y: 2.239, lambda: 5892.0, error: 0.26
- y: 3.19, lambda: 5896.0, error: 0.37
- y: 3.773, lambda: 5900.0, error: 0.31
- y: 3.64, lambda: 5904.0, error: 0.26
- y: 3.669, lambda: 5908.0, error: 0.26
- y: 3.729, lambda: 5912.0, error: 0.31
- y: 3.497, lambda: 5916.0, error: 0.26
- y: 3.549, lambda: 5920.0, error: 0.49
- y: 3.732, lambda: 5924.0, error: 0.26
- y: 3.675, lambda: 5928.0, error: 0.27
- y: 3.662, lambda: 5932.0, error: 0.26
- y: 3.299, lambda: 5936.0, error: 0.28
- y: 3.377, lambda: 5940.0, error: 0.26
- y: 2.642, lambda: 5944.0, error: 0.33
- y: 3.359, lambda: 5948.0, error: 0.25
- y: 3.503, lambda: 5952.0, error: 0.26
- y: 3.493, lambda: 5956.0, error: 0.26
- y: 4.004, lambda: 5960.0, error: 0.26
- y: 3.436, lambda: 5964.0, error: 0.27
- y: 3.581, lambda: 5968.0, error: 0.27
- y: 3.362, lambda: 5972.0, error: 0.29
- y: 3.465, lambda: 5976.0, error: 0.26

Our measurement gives 2.2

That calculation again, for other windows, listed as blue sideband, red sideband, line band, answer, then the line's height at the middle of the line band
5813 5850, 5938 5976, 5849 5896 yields 1.2 angstrom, 3.45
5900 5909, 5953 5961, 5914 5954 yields 2.8 angstrom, 3.68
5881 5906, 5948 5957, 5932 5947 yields 0.9 angstrom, 3.4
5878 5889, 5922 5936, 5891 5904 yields 0.5 angstrom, 3.34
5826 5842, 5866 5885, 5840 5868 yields 0.8 angstrom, 3.58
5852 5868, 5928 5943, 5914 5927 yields -0.6 angstrom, 3.45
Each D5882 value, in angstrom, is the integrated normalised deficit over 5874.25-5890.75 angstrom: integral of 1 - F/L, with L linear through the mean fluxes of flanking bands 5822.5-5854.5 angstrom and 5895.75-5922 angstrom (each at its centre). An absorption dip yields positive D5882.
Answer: 1.2 angstrom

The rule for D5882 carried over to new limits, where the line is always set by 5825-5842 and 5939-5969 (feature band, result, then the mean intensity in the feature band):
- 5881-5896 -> 2.7 angstrom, 2.87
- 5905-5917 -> -0.6 angstrom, 3.64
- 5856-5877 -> -0.5 angstrom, 3.6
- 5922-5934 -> -0.8 angstrom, 3.69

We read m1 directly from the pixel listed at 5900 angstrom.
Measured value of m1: 3.773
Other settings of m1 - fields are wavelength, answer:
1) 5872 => 3.517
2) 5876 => 4.04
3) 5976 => 3.465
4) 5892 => 2.239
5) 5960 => 4.004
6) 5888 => 2.69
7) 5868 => 3.738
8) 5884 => 3.379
